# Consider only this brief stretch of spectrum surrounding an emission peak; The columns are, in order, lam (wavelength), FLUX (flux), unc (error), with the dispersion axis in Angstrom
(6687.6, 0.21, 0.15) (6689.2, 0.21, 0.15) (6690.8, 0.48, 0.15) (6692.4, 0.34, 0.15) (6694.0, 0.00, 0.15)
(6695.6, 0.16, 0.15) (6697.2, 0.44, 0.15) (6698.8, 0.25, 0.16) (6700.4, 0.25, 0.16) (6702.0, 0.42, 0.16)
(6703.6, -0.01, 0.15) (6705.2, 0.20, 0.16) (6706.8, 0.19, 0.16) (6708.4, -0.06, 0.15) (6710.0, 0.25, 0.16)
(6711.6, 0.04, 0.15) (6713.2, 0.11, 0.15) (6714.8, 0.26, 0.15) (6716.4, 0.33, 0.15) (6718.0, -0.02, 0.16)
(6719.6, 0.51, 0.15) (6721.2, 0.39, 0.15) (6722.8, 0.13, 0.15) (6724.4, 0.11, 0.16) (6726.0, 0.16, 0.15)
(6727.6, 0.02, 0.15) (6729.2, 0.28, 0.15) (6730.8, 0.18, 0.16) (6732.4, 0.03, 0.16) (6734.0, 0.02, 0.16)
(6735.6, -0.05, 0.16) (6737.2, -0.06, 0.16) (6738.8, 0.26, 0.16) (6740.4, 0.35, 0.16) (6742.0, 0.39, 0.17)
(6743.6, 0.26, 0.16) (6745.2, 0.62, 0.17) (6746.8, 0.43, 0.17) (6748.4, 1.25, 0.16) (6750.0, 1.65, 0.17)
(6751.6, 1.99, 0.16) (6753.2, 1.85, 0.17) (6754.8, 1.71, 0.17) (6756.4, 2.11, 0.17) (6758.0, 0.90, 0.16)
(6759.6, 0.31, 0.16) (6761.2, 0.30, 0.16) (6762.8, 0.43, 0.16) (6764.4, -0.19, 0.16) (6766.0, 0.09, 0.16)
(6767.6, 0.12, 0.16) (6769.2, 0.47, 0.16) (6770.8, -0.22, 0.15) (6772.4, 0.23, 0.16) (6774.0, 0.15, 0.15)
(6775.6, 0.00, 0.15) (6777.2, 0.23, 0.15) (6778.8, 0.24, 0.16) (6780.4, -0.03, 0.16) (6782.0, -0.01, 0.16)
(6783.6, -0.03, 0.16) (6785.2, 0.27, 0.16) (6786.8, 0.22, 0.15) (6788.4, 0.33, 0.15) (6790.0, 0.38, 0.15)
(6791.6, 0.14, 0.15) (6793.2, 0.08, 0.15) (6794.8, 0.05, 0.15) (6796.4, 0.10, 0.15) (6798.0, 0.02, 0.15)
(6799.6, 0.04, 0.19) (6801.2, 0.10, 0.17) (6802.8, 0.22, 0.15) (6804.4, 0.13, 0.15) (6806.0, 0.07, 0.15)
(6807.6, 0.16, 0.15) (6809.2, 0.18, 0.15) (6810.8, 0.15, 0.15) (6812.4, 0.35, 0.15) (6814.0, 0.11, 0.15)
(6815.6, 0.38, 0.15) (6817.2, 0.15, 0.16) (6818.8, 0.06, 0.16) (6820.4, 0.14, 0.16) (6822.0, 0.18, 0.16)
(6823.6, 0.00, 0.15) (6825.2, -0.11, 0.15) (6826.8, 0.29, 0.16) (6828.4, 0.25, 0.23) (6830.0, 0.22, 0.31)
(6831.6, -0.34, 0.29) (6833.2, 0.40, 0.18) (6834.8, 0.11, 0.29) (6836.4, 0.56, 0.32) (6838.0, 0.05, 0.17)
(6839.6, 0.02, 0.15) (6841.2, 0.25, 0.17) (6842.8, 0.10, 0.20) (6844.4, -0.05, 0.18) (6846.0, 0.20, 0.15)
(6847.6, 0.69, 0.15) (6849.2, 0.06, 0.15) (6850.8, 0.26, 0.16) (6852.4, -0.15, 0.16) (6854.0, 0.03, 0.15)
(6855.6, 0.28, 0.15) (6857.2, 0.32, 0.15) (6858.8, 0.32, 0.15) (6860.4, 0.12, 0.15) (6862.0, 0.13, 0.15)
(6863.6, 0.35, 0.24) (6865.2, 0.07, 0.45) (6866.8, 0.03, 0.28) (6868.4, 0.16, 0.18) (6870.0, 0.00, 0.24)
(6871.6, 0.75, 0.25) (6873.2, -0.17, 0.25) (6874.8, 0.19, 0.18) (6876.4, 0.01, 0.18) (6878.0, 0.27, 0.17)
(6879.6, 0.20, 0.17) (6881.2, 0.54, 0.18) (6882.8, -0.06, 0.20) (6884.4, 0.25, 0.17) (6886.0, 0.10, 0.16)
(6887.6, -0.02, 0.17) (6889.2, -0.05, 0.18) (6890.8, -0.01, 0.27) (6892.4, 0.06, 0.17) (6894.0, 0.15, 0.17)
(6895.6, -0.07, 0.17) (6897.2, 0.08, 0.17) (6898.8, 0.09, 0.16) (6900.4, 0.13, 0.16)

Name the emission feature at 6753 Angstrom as [O II]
